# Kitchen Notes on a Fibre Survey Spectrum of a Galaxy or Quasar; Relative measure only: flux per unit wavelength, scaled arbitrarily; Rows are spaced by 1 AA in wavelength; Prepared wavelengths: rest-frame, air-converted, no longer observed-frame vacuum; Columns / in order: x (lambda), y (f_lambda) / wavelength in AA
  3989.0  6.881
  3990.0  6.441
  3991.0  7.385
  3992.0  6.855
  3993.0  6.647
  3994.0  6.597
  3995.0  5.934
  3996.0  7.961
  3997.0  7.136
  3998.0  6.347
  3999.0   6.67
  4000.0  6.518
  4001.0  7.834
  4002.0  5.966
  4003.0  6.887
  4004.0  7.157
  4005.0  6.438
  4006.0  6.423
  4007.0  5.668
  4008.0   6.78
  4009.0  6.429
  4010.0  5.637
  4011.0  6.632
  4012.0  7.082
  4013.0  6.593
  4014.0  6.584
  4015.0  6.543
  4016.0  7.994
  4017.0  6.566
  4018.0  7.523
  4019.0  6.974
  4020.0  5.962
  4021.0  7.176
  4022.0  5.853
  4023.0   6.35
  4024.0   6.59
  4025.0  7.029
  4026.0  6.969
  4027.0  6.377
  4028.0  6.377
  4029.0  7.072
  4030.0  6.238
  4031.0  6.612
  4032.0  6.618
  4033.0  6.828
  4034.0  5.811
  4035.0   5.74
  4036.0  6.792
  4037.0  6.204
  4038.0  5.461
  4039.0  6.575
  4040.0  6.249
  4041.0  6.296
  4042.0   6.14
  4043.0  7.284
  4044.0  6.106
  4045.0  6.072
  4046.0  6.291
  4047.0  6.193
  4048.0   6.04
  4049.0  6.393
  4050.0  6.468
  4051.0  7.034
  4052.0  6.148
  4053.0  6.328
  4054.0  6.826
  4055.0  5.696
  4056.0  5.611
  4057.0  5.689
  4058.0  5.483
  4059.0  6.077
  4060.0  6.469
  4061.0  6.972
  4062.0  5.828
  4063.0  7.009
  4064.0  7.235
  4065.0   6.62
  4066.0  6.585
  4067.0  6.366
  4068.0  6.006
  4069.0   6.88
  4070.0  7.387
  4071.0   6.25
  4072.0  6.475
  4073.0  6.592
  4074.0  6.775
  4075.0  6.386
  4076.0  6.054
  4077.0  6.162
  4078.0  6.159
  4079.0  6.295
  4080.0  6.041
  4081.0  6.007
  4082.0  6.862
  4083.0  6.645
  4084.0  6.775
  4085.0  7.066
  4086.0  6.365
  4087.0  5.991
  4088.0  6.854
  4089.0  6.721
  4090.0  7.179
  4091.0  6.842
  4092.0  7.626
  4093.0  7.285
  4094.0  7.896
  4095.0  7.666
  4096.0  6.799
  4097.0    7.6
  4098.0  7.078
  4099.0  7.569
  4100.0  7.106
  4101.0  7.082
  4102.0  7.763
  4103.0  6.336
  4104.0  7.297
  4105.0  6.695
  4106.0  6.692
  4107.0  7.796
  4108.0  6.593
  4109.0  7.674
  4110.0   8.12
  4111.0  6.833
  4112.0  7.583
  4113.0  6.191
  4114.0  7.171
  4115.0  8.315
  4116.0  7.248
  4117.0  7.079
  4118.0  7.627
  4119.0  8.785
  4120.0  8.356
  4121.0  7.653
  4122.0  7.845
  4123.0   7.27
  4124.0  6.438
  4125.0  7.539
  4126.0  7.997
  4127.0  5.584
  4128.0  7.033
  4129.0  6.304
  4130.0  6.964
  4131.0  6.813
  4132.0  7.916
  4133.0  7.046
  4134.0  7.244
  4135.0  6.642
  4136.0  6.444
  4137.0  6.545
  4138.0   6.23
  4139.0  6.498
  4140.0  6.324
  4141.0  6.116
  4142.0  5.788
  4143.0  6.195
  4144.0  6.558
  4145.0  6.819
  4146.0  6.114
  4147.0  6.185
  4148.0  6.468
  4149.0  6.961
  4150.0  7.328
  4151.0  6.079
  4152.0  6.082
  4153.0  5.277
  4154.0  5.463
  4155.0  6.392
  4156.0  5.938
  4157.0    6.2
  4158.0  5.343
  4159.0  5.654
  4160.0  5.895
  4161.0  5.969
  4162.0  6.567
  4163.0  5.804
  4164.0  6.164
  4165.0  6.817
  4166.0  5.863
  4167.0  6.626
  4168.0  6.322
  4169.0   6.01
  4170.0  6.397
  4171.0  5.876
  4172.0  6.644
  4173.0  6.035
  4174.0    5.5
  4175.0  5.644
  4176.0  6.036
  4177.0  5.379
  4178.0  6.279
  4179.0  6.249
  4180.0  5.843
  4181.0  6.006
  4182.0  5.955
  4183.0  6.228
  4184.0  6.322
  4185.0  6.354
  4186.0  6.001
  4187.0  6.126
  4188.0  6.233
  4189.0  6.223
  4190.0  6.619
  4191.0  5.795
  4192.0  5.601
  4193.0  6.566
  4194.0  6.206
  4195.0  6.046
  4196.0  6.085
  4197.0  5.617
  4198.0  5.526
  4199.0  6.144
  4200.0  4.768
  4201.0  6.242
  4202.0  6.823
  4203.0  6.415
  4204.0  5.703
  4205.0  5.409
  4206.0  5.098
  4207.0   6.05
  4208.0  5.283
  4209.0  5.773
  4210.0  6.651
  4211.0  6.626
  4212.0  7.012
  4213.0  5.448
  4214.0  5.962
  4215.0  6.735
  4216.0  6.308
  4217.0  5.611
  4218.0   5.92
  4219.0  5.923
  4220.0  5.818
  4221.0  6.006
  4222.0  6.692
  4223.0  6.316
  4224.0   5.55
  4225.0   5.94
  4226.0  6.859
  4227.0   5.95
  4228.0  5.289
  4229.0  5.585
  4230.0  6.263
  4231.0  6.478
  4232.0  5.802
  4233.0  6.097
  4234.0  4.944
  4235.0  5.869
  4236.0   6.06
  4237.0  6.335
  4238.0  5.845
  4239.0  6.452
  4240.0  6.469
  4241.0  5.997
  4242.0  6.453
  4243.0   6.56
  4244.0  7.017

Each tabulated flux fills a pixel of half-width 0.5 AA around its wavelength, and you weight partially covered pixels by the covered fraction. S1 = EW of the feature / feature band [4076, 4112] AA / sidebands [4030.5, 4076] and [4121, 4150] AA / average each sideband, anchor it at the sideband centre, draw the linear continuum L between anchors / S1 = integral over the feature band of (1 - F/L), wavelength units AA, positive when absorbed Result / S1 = -2.2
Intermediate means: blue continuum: 6.37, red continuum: 6.74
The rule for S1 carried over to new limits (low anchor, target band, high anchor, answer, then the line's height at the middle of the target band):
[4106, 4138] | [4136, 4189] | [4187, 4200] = 3.1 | 6.53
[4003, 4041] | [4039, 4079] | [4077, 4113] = 2.3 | 6.76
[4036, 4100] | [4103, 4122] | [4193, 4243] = -3.0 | 6.39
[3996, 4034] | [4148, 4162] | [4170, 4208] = 0.1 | 6.12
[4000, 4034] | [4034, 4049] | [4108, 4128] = 1.3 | 6.83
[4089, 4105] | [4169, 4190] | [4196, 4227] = 0.9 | 6.35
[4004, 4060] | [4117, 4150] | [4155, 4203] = -3.8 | 6.17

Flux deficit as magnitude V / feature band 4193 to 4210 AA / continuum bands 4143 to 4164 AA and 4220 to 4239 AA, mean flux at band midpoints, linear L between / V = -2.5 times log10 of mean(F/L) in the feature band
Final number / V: 0.03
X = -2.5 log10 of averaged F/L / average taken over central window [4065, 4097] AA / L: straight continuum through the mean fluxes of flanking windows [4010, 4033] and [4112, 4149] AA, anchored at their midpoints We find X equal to 0.02 mag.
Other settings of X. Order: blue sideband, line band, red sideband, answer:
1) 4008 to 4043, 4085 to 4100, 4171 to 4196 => -0.12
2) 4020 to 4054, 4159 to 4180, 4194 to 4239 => 0.00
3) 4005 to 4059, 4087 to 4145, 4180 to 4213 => -0.14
